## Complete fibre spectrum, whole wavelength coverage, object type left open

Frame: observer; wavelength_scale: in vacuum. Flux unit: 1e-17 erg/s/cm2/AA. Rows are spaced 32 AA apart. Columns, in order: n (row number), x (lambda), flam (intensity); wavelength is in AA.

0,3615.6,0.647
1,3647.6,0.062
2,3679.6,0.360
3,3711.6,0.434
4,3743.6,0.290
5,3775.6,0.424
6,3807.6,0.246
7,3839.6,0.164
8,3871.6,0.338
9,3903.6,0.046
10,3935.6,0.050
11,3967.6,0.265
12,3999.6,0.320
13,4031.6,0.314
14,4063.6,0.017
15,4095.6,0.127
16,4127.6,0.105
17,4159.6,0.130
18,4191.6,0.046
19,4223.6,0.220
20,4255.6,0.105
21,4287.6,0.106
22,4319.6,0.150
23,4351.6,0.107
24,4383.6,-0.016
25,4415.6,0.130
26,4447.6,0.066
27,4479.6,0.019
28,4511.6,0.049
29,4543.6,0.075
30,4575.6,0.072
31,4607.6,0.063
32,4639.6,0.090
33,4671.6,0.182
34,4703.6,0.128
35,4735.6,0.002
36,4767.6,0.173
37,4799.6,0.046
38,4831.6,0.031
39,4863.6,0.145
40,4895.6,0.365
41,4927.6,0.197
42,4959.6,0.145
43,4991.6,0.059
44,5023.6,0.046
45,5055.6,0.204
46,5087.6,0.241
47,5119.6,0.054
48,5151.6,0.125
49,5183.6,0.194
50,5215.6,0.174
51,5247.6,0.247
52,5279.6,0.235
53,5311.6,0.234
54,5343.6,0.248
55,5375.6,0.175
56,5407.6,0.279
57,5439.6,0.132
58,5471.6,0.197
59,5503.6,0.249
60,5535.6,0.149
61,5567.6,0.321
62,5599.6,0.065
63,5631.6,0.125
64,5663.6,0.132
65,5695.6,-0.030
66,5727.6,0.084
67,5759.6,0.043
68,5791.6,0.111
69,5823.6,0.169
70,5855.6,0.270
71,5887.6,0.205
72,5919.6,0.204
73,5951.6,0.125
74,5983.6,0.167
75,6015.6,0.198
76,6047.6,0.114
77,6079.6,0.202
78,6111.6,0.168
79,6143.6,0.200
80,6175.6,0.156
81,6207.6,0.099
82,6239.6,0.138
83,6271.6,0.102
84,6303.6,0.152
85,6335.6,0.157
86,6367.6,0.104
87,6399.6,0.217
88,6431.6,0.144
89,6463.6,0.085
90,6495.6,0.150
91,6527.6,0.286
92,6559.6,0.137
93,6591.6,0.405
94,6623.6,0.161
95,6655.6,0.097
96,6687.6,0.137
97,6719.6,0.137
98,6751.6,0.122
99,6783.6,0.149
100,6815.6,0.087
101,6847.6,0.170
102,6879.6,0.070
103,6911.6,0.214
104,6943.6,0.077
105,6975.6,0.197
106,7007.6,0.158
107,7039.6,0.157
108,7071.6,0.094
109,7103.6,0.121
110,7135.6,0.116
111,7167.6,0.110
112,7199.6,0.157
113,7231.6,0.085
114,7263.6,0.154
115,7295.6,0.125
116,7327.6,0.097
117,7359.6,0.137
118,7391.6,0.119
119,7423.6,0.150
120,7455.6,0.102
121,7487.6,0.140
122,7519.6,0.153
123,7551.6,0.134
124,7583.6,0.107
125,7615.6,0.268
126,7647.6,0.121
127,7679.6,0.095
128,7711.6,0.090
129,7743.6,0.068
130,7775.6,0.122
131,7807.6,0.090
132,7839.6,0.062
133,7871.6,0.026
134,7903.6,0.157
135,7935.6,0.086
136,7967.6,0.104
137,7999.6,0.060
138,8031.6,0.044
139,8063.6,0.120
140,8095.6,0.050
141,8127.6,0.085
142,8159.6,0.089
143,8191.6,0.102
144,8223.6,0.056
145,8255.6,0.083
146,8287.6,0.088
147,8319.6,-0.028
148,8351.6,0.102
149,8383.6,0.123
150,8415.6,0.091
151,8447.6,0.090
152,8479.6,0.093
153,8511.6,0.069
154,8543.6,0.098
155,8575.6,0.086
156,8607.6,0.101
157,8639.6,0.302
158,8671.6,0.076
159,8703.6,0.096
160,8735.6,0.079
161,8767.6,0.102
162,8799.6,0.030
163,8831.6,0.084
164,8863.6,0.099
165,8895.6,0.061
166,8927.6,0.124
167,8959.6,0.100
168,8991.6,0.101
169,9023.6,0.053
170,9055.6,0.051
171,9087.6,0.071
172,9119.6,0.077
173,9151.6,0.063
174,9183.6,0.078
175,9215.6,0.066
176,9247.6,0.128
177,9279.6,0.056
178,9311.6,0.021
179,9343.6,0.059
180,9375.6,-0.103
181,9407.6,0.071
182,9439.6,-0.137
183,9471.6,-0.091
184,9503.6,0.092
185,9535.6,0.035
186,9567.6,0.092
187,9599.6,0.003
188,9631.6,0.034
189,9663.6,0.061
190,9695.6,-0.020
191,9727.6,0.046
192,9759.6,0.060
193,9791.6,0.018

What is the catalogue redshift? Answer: 0.32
